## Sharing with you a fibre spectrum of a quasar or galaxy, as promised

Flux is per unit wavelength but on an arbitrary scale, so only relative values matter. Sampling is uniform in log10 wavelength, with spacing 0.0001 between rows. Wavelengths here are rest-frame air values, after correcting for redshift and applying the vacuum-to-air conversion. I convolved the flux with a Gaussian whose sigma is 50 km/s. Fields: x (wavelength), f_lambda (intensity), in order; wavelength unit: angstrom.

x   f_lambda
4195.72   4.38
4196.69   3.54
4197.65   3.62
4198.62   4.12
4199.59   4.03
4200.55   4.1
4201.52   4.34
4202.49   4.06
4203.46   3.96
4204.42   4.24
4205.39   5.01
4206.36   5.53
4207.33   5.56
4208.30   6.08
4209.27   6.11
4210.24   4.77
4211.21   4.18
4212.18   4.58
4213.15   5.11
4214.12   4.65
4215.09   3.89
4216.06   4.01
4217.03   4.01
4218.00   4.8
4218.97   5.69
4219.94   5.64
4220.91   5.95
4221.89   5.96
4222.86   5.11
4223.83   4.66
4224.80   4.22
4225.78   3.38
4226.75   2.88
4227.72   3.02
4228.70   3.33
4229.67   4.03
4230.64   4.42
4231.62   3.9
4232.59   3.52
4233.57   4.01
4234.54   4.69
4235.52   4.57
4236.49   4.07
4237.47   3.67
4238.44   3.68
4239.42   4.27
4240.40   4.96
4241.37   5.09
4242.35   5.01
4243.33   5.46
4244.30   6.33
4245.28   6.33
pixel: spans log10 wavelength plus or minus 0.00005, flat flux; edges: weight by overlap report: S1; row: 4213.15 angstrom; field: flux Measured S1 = 5.11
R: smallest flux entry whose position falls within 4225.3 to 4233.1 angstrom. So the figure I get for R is 2.88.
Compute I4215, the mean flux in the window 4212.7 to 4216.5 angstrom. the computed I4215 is 4.41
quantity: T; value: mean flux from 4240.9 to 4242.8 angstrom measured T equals 5.04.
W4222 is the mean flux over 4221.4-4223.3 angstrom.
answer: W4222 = 5.54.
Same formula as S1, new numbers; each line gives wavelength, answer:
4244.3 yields 6.33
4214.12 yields 4.65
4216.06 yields 4.01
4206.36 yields 5.53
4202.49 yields 4.06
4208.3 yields 6.08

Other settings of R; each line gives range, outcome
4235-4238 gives 3.67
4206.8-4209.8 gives 5.56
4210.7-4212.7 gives 4.18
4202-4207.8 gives 3.96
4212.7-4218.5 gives 3.89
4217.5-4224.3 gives 4.66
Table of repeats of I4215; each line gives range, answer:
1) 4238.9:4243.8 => 4.94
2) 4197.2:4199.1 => 3.87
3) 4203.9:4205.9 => 4.63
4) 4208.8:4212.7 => 4.91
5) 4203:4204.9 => 4.12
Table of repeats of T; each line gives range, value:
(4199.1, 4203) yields 4.13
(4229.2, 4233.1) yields 3.96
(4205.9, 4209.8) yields 5.8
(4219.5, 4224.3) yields 5.46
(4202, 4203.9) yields 4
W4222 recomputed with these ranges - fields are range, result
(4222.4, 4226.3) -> 4.32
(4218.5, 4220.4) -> 5.67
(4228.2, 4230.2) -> 3.7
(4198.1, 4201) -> 4.08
